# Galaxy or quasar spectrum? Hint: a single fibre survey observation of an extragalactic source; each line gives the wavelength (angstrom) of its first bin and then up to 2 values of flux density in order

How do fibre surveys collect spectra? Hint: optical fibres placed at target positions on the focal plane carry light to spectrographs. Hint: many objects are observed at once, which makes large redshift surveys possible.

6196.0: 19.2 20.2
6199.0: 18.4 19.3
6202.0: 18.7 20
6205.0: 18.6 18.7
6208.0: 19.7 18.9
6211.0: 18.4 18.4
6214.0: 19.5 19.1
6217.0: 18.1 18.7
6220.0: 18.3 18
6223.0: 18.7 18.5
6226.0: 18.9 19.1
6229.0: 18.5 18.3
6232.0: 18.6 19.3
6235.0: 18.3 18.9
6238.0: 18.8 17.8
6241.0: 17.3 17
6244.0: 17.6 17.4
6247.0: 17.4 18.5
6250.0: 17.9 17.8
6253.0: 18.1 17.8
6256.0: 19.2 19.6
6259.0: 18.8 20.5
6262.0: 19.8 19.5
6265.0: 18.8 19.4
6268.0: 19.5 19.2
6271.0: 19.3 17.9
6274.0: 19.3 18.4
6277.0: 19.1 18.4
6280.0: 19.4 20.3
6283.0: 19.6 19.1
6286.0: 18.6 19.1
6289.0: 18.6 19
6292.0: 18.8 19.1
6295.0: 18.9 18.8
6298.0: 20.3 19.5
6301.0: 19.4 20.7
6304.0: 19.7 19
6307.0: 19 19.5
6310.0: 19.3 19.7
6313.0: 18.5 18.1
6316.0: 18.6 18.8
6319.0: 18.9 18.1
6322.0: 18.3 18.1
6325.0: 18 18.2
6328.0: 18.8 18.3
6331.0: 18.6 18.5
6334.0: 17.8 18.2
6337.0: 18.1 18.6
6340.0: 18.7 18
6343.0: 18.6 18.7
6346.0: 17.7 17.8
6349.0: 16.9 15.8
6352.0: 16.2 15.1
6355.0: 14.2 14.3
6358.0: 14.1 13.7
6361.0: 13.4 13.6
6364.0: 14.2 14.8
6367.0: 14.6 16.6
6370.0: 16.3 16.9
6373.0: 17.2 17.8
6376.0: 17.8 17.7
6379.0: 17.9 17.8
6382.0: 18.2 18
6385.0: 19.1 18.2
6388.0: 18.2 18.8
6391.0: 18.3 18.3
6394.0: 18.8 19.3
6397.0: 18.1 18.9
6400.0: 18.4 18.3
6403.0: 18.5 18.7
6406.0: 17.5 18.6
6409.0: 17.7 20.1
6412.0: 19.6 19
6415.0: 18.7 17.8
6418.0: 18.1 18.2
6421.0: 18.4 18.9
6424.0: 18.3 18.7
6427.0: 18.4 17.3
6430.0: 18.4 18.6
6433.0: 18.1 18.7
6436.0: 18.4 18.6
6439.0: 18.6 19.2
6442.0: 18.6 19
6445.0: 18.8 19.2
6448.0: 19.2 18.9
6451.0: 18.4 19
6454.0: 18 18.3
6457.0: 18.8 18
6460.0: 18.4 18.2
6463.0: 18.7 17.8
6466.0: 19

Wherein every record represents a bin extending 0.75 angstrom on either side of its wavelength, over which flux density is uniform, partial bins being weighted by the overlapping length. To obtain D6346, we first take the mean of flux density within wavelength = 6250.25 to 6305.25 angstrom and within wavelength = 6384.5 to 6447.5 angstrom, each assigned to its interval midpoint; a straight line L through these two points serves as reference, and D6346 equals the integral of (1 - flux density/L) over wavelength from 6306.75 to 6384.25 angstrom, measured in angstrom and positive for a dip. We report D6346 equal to 6.4 angstrom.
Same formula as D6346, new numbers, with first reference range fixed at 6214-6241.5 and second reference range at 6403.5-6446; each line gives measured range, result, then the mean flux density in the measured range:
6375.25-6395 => 0.31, 18.3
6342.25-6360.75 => 2.52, 16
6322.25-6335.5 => 0.19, 18.3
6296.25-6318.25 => -0.86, 19.3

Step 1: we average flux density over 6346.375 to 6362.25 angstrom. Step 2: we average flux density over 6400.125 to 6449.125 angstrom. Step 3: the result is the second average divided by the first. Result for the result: 1.22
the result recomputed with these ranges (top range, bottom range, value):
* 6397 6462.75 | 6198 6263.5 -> 1.00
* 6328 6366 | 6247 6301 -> 0.87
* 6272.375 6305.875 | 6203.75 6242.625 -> 1.03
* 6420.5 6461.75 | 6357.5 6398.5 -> 1.09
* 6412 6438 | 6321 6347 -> 1.01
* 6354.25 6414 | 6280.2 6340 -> 0.91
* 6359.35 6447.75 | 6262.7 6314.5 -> 0.93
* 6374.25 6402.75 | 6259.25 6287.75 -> 0.95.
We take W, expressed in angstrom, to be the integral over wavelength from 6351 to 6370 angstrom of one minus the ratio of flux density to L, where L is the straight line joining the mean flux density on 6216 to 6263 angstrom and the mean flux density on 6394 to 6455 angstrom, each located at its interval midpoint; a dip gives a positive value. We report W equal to 4.0 angstrom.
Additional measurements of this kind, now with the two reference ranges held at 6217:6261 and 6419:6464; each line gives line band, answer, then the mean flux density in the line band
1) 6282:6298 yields -0.54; 19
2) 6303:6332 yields -0.44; 18.7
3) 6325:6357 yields 1.64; 17.5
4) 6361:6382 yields 2.42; 16.4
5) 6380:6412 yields 0.01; 18.5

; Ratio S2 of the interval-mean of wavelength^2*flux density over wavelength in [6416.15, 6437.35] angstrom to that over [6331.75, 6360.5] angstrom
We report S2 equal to 1.11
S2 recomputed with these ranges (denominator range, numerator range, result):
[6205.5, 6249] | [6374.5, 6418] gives 1.05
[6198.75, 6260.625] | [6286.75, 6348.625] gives 1.04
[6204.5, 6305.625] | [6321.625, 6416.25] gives 0.96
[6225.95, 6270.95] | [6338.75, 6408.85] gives 0.96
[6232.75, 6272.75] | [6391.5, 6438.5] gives 1.05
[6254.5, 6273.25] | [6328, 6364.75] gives 0.89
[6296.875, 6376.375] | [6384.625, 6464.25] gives 1.09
